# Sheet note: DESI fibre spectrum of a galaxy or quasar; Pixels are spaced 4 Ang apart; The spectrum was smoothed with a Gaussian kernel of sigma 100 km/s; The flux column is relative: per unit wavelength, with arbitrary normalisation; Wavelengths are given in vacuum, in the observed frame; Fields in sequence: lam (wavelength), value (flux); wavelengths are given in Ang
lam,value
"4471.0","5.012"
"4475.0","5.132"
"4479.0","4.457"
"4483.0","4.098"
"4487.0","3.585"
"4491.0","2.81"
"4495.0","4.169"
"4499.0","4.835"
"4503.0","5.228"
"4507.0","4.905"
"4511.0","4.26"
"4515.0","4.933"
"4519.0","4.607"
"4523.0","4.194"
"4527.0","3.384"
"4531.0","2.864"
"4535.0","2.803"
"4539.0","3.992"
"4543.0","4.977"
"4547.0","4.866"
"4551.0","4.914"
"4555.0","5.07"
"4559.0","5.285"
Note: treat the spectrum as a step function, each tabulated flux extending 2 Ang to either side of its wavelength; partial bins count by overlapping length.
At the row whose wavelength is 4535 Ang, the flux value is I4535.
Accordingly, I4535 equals 2.803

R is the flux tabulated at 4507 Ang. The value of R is 4.905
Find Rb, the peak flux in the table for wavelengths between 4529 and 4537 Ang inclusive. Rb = 2.864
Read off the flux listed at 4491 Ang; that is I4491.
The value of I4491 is 2.81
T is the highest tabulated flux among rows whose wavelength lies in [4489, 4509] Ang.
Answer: 5.228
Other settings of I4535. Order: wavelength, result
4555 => 5.07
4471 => 5.012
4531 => 2.864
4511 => 4.26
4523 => 4.194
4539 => 3.992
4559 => 5.285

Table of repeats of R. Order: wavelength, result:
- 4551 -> 4.914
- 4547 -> 4.866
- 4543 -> 4.977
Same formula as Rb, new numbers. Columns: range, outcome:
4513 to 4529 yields 4.933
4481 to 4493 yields 4.098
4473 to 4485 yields 5.132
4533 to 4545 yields 4.977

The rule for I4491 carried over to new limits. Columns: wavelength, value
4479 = 4.457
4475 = 5.132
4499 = 4.835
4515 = 4.933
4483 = 4.098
